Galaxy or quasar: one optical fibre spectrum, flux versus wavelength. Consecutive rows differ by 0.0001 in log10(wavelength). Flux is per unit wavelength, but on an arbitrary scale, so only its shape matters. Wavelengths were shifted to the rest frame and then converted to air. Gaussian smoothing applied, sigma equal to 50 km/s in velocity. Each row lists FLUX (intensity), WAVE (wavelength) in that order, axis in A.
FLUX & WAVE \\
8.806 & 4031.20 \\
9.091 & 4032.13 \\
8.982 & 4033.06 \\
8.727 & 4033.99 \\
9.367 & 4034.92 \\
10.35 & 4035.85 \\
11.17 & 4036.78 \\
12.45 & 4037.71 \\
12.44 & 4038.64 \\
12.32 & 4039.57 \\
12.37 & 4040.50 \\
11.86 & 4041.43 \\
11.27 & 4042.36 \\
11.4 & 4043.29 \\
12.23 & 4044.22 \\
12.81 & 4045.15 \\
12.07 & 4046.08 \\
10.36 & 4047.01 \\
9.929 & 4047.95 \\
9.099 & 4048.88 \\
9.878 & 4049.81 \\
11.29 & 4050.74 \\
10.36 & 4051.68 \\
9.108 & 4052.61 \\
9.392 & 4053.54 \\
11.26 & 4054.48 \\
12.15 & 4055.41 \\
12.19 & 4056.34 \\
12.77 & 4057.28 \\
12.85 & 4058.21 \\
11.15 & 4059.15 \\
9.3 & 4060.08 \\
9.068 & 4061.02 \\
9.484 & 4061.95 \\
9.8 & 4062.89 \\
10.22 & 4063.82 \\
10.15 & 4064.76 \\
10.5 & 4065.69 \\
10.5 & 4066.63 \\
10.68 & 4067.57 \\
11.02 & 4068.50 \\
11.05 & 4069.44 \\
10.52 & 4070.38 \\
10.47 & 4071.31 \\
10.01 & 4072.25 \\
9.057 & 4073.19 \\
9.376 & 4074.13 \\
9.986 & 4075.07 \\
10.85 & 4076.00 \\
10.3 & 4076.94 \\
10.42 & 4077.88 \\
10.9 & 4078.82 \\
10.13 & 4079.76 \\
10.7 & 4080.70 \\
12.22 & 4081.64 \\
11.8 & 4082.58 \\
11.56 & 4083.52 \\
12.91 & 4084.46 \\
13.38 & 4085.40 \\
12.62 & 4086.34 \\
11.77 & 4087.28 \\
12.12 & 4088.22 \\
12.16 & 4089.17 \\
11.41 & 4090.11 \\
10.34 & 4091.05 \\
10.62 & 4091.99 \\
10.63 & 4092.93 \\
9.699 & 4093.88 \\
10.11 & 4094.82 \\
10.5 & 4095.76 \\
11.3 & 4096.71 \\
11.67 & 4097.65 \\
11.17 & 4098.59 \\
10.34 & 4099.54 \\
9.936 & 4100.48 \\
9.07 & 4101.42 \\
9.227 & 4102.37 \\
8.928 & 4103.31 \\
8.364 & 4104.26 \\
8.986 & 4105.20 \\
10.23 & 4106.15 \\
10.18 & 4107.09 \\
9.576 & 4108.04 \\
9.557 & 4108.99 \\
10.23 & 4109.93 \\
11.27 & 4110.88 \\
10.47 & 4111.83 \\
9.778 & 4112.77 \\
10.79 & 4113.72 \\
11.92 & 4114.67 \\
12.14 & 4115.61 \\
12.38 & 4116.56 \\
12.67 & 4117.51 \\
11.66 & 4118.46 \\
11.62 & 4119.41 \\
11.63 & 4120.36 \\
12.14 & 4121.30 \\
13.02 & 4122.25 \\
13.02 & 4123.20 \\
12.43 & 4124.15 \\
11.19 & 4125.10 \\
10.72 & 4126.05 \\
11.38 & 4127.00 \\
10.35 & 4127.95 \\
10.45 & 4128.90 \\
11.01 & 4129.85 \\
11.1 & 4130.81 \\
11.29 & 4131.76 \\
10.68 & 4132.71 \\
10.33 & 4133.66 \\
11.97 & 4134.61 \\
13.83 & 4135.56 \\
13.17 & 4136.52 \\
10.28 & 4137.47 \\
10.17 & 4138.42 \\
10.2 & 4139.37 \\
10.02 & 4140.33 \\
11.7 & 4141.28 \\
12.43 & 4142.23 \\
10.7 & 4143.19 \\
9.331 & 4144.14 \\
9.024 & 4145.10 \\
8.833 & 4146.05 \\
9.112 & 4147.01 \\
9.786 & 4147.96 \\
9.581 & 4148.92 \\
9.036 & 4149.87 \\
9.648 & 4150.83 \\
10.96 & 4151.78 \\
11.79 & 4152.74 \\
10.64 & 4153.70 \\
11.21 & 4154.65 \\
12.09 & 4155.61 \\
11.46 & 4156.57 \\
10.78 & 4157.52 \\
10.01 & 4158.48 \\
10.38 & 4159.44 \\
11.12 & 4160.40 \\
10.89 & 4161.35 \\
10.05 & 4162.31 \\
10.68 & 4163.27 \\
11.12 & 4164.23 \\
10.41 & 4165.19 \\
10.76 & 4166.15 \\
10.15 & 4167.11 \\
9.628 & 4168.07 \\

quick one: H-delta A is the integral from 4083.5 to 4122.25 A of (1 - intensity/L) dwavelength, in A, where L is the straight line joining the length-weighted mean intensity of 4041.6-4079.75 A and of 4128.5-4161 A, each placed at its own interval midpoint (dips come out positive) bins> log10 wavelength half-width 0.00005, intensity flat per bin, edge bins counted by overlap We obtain -0.90 A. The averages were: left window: 10.6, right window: 10.7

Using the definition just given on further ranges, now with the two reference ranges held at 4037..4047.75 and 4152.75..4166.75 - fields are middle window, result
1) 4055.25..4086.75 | 2.1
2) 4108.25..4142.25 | -0.5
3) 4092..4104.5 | 1.4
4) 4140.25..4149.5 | 0.8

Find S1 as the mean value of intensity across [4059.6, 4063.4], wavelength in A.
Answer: 9.45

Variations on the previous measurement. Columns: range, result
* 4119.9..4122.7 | 12.3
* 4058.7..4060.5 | 10.3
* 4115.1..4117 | 12.3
